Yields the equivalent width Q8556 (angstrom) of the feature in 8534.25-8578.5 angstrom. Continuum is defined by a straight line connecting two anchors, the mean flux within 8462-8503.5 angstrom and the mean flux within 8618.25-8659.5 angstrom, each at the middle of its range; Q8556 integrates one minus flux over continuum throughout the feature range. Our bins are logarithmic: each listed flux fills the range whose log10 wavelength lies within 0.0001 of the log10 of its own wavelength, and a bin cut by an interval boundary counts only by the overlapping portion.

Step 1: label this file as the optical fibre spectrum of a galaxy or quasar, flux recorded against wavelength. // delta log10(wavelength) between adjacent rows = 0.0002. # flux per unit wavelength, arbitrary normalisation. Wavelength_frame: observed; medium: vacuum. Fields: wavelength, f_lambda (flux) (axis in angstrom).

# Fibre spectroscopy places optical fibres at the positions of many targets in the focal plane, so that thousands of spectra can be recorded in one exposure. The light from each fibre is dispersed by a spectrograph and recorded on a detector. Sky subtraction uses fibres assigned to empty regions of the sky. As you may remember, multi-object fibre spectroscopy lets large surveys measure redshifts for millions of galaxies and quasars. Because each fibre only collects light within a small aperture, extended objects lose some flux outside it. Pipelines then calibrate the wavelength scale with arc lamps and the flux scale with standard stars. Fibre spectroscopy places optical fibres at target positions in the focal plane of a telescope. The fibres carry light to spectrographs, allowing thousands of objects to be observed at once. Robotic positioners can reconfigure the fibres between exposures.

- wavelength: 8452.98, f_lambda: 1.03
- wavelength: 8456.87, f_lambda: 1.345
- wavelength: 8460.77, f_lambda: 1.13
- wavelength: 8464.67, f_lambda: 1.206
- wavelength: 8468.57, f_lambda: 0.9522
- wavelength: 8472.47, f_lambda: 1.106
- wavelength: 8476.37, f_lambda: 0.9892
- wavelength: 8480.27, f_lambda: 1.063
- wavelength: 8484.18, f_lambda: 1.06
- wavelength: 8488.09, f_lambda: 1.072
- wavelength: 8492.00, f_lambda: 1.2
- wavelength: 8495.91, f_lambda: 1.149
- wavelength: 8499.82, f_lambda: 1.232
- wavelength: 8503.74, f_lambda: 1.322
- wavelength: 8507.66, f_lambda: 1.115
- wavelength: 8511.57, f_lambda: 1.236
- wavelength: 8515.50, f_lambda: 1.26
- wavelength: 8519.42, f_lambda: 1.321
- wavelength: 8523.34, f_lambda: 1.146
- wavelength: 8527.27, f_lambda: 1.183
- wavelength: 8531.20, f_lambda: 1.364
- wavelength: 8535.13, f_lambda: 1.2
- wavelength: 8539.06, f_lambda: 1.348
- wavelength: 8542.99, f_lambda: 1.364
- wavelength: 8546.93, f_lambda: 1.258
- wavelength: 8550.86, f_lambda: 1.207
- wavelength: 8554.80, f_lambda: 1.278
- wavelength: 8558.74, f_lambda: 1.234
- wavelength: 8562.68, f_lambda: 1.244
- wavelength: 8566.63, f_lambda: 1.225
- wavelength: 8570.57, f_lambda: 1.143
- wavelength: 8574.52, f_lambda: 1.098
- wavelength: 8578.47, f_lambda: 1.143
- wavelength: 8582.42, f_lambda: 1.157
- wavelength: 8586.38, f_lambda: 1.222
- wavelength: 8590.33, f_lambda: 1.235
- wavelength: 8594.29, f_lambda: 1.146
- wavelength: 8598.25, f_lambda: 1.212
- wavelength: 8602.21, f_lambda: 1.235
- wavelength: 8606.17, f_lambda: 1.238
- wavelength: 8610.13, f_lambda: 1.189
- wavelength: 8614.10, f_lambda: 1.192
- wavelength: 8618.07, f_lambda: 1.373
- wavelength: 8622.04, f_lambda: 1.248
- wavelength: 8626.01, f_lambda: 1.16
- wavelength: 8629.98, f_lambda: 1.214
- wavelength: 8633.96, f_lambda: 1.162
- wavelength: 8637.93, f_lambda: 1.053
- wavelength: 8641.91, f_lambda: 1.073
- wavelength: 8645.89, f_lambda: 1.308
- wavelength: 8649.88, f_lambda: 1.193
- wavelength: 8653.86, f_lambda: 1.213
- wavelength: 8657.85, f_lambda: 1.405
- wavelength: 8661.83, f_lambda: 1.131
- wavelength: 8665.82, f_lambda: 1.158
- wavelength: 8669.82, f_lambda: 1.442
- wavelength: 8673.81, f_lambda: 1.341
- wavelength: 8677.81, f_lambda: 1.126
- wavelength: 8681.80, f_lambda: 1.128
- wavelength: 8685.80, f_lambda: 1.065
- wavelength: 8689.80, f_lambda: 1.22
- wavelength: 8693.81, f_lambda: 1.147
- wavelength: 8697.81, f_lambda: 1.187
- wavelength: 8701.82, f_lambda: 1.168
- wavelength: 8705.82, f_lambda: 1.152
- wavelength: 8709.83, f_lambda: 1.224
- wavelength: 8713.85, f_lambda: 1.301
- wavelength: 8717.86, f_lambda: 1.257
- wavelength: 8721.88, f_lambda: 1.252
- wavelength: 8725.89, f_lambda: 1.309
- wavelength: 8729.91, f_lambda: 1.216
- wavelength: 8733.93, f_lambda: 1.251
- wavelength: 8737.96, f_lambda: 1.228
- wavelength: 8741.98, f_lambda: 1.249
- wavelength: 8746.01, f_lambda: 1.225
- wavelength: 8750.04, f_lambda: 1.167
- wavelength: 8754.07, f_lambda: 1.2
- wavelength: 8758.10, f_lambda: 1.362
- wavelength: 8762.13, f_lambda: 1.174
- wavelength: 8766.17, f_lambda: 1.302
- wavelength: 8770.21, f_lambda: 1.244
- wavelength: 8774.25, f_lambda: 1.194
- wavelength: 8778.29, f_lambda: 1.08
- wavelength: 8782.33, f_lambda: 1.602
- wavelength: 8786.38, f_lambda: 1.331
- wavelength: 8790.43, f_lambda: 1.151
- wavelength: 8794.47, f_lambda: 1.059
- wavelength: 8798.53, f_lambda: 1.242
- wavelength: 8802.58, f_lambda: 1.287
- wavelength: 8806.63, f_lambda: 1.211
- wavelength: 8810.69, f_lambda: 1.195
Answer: -2.9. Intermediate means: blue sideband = 1.11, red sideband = 1.21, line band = 1.23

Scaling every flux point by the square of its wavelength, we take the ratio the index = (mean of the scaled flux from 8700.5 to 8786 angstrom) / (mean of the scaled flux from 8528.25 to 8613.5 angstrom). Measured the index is 1.1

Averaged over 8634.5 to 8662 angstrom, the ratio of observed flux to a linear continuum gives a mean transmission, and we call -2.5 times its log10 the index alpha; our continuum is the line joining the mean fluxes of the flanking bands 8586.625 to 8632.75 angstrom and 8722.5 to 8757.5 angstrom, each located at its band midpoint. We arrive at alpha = 0.024 mag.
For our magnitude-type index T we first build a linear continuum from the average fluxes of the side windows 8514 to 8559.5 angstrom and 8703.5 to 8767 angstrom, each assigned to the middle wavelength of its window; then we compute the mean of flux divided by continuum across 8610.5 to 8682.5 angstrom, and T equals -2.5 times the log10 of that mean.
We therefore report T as 0.03 mag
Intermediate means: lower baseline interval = 1.26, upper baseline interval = 1.24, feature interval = 1.22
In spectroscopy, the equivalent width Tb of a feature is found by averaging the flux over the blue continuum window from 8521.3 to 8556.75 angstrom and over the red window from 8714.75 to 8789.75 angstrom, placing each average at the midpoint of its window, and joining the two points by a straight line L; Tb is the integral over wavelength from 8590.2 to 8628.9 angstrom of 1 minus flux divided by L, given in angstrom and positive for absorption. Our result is 1.2 angstrom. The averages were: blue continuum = 1.26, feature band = 1.22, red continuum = 1.26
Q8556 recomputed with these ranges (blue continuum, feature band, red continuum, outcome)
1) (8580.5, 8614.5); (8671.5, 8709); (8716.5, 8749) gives 1.8 angstrom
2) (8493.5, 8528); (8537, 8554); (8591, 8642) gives -1.1 angstrom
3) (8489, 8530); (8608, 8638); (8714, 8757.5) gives 0.5 angstrom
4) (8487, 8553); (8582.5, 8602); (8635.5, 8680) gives 0.4 angstrom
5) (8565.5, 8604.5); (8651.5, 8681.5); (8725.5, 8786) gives -0.9 angstrom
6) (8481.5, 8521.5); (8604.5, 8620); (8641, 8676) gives -0.1 angstrom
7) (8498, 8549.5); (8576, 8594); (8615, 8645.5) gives 0.5 angstrom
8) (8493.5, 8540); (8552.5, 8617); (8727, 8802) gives 1.9 angstrom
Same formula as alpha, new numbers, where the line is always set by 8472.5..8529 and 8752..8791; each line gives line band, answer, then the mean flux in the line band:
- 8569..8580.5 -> 0.06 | 1.13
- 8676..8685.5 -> 0.11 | 1.12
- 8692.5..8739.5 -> 0.02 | 1.23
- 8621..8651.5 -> 0.04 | 1.17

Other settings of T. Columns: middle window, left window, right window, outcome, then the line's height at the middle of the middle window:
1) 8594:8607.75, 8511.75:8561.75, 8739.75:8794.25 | 0.04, 1.26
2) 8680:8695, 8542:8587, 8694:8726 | 0.07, 1.22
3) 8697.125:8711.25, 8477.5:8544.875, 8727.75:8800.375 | 0.05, 1.23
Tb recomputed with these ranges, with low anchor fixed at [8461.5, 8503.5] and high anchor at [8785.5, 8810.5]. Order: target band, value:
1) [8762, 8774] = -0.5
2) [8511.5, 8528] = -1.6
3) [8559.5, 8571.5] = -0.8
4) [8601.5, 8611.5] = -0.6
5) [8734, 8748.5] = -0.5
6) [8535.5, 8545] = -1.7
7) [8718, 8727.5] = -0.7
